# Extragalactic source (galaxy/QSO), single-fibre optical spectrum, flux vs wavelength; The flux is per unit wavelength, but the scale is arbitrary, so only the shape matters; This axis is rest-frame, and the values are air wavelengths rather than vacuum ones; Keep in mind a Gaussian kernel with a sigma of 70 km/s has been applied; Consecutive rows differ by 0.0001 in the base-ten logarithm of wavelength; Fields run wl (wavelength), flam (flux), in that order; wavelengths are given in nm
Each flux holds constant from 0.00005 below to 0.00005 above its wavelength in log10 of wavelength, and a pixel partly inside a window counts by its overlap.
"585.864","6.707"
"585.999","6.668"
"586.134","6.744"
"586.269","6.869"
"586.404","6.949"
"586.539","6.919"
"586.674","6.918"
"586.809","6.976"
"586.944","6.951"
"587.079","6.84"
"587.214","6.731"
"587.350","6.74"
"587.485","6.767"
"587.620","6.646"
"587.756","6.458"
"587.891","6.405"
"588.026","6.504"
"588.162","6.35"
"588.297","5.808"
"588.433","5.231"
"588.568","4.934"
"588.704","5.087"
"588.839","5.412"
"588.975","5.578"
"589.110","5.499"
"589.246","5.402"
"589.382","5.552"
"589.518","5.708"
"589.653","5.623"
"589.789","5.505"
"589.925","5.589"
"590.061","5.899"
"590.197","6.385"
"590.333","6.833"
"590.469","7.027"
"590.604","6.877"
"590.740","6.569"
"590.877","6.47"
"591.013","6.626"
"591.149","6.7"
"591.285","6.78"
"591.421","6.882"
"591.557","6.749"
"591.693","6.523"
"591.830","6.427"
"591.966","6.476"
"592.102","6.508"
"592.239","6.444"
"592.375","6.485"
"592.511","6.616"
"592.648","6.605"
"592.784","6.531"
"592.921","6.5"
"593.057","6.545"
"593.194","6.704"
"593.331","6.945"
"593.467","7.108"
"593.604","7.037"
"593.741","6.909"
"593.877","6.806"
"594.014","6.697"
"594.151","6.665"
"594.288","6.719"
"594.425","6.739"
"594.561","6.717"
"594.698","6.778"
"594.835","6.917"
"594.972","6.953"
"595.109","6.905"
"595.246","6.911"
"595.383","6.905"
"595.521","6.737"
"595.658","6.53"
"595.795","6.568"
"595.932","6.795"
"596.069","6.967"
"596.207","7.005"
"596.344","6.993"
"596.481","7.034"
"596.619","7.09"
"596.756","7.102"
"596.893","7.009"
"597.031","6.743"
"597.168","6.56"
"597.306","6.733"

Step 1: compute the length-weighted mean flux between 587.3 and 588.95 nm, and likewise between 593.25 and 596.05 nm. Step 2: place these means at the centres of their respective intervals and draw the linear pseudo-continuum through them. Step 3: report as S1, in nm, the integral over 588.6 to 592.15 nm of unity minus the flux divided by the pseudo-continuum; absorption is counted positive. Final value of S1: 0.07 nm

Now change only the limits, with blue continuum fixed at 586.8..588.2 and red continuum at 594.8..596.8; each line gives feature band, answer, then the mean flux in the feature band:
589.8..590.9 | 0.05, 6.4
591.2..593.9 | 0.05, 6.68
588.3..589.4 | 0.22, 5.35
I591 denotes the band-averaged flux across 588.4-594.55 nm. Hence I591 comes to 6.34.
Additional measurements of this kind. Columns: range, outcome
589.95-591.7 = 6.62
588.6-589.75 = 5.47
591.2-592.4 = 6.59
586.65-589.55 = 6.1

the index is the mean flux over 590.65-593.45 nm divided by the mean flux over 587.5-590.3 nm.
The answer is 1.1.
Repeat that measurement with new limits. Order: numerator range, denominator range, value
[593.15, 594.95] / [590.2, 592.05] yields 1.02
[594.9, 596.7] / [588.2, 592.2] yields 1.13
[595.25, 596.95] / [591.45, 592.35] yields 1.05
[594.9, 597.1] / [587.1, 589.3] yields 1.15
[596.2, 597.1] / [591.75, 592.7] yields 1.08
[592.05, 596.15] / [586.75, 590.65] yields 1.10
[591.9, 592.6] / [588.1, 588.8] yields 1.19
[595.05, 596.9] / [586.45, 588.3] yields 1.03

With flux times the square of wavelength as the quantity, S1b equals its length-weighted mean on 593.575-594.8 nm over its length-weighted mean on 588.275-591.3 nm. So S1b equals 1.16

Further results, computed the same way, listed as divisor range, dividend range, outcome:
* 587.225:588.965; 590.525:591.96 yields 1.12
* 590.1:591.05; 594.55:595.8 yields 1.04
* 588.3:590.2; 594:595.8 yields 1.25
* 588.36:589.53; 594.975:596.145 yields 1.30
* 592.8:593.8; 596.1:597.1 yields 1.04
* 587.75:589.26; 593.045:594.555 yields 1.22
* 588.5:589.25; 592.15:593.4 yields 1.26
